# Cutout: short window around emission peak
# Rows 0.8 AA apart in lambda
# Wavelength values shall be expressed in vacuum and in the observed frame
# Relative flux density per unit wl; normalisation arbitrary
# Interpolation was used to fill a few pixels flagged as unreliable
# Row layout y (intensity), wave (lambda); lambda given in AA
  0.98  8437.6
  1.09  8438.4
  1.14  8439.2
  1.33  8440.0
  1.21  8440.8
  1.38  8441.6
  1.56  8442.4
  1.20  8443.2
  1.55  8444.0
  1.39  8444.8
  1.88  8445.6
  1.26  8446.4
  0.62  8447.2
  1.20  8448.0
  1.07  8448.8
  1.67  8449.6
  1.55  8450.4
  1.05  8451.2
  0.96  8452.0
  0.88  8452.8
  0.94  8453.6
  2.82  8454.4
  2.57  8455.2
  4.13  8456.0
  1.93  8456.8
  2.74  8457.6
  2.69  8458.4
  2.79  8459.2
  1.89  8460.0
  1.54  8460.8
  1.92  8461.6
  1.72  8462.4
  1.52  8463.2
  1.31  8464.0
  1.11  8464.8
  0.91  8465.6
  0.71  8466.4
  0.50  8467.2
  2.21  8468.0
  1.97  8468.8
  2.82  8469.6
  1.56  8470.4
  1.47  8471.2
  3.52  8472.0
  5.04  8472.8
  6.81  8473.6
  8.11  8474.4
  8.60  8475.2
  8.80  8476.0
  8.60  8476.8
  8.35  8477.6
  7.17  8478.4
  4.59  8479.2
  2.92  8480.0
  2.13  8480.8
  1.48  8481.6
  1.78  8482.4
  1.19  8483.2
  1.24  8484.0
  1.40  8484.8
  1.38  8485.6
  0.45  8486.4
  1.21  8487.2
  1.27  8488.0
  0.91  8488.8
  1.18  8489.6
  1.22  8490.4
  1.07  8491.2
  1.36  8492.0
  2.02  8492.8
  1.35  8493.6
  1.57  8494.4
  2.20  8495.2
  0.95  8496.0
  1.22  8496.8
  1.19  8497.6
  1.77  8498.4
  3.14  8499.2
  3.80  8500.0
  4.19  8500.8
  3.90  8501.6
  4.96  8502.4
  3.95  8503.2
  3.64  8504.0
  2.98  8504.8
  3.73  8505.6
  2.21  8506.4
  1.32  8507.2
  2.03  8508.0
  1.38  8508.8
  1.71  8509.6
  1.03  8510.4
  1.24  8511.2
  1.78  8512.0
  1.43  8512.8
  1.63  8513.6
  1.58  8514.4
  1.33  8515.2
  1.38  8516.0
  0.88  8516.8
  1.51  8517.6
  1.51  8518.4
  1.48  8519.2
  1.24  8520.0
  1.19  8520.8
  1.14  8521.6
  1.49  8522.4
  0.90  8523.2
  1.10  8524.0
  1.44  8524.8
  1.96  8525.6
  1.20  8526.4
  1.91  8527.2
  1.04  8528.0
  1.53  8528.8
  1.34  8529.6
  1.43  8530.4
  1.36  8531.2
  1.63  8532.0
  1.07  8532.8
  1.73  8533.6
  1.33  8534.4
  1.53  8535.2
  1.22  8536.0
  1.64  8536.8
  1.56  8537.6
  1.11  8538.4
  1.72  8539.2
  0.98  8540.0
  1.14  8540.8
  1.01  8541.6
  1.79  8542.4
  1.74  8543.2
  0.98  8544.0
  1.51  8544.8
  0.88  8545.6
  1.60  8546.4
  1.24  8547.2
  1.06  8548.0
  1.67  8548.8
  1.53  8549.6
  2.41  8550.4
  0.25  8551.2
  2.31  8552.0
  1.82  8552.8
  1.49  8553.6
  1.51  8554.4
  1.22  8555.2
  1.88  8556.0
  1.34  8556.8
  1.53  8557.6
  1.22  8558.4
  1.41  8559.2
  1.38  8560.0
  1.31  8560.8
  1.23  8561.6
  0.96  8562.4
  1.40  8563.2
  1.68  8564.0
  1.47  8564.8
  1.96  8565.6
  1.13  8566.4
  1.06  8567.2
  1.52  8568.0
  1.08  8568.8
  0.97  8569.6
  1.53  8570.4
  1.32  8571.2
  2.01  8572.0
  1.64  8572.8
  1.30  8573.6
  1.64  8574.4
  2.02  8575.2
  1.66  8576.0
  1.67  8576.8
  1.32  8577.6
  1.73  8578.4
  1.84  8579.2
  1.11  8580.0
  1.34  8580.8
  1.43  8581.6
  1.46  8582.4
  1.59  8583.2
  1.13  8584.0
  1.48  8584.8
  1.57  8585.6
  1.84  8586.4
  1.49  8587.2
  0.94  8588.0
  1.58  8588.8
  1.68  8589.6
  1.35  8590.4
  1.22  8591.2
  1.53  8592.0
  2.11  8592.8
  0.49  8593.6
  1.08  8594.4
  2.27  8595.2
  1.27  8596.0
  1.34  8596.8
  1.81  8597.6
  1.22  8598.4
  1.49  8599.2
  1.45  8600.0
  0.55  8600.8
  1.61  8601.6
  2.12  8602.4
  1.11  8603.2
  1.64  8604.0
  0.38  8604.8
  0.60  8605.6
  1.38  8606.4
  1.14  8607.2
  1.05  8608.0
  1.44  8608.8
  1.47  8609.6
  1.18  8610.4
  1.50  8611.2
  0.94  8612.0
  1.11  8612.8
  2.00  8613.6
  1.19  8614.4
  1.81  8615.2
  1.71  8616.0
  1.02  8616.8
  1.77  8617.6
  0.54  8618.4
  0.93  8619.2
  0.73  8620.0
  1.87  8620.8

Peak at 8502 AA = [N II]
